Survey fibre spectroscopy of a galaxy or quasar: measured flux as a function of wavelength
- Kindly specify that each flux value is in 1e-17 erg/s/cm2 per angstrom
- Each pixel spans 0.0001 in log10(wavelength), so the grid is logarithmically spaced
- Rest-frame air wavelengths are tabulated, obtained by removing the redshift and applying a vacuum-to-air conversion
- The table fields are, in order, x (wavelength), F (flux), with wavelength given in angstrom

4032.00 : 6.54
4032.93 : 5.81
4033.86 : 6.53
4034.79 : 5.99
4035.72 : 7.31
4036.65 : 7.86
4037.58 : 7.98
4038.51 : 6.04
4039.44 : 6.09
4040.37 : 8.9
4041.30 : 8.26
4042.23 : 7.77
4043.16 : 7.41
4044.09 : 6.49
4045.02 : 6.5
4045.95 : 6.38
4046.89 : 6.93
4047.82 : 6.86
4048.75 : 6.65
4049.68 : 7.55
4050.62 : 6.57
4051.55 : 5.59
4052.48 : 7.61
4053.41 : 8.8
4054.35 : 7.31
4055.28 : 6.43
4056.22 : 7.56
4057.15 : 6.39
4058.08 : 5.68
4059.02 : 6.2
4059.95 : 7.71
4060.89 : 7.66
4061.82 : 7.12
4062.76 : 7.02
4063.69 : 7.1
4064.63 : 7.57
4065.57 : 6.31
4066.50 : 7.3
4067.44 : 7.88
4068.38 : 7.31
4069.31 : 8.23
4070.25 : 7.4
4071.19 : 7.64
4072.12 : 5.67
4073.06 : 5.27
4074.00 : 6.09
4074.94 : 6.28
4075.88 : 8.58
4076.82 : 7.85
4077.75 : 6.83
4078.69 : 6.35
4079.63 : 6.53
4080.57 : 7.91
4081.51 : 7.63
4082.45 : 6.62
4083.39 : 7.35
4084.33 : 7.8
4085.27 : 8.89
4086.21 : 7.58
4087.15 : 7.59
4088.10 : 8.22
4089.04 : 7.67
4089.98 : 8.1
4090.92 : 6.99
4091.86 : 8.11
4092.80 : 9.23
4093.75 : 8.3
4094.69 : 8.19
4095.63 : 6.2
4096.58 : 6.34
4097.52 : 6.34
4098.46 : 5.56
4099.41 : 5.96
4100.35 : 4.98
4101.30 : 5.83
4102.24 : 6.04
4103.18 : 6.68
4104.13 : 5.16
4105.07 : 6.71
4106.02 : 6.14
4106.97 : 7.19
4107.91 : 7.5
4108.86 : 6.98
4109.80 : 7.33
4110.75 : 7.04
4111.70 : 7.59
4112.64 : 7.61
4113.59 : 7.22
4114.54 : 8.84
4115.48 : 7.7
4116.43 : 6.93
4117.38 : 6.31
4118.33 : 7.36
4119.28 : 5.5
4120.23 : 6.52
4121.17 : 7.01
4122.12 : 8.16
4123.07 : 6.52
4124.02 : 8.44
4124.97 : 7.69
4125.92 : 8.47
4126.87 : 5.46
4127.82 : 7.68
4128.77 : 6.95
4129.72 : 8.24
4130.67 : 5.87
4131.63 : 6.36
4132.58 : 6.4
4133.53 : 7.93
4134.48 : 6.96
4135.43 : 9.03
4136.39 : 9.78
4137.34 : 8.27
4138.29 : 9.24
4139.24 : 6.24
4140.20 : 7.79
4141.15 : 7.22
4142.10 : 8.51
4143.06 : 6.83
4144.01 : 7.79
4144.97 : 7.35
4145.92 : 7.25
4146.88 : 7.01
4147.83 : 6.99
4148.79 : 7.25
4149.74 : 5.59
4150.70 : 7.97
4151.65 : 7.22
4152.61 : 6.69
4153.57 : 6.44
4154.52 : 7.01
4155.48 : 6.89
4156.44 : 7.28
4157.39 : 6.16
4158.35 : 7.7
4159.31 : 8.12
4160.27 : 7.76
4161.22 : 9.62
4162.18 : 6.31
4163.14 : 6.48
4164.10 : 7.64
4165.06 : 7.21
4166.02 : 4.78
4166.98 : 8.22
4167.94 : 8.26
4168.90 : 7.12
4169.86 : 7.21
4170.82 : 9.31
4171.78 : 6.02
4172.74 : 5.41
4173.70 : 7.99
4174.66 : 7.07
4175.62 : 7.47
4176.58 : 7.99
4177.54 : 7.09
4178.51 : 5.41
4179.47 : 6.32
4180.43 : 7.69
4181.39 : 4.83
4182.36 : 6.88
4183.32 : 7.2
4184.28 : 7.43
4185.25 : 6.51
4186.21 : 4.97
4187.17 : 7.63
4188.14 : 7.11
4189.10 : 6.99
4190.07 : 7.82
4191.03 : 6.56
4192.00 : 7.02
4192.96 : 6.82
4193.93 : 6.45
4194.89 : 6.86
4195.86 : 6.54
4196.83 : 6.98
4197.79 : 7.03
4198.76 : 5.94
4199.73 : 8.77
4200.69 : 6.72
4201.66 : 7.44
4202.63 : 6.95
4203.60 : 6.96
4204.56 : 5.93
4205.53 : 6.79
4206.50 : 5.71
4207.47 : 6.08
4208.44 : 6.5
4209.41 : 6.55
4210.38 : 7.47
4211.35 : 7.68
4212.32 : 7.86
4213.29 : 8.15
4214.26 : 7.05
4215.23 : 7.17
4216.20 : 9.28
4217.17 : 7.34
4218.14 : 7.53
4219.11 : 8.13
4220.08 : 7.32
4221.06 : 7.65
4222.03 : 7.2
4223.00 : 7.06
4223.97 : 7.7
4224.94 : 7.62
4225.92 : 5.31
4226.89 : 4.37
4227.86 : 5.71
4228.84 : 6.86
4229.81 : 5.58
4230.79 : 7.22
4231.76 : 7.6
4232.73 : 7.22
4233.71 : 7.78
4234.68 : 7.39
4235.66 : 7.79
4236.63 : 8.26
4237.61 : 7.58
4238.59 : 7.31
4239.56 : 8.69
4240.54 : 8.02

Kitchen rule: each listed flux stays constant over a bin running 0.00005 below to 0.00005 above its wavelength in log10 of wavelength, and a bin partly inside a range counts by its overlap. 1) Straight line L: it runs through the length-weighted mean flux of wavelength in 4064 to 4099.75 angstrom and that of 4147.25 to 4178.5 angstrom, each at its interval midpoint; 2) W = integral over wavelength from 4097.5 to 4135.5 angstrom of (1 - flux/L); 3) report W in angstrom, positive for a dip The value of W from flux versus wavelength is 1.6 angstrom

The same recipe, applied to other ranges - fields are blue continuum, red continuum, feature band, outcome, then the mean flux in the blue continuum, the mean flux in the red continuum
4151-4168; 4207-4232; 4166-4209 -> 1.5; 7.19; 7.07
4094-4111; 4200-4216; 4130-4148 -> -2.4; 6.47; 7.01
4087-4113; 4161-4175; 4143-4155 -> 0.2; 6.97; 7.2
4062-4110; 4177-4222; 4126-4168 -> -1.8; 7.06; 6.98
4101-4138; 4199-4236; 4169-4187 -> 0.7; 7.18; 7.08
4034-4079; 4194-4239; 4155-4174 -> -0.5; 7.05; 7.08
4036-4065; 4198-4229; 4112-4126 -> -0.5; 7.1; 7.03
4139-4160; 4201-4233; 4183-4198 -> 0.4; 7.16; 7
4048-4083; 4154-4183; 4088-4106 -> 0.6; 7.03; 7.11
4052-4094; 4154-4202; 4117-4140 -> -0.6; 7.32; 7.04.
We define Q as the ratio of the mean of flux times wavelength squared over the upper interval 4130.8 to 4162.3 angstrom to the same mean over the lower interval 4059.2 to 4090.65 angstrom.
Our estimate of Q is 1.05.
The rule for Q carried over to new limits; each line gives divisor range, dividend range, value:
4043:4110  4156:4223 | 1.07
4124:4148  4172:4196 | 0.93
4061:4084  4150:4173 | 1.06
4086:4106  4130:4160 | 1.09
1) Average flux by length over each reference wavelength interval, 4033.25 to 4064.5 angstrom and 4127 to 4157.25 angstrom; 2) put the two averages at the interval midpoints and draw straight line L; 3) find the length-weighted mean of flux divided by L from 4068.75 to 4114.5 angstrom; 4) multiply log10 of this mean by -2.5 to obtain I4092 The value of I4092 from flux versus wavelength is 0.01 mag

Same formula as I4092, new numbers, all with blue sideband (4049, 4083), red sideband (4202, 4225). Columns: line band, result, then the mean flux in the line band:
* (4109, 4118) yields -0.04 mag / 7.38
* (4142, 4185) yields 0.01 mag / 7.11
